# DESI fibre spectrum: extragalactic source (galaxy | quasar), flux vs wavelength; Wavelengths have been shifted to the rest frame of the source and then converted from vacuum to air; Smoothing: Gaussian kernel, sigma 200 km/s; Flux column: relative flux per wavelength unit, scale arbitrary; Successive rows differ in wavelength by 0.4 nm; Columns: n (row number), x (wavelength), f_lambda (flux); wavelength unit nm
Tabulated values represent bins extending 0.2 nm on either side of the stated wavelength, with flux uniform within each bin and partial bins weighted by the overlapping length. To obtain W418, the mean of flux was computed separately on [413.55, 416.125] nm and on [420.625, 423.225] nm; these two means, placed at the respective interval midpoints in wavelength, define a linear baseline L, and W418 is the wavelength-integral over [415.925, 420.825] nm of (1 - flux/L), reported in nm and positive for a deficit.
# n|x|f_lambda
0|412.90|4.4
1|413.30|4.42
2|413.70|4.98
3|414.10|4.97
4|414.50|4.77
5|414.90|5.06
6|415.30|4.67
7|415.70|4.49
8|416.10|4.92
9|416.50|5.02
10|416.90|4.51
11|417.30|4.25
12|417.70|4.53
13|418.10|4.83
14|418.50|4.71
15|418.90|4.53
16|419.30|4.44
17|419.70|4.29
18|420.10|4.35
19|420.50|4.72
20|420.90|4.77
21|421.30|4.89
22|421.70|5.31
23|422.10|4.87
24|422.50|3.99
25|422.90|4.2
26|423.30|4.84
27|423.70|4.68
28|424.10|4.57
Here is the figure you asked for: 0.17 nm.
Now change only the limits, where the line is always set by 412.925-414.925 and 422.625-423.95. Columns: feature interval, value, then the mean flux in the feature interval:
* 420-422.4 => -0.11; 4.8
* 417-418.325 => 0.04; 4.54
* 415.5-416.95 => -0.01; 4.76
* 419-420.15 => 0.06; 4.38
